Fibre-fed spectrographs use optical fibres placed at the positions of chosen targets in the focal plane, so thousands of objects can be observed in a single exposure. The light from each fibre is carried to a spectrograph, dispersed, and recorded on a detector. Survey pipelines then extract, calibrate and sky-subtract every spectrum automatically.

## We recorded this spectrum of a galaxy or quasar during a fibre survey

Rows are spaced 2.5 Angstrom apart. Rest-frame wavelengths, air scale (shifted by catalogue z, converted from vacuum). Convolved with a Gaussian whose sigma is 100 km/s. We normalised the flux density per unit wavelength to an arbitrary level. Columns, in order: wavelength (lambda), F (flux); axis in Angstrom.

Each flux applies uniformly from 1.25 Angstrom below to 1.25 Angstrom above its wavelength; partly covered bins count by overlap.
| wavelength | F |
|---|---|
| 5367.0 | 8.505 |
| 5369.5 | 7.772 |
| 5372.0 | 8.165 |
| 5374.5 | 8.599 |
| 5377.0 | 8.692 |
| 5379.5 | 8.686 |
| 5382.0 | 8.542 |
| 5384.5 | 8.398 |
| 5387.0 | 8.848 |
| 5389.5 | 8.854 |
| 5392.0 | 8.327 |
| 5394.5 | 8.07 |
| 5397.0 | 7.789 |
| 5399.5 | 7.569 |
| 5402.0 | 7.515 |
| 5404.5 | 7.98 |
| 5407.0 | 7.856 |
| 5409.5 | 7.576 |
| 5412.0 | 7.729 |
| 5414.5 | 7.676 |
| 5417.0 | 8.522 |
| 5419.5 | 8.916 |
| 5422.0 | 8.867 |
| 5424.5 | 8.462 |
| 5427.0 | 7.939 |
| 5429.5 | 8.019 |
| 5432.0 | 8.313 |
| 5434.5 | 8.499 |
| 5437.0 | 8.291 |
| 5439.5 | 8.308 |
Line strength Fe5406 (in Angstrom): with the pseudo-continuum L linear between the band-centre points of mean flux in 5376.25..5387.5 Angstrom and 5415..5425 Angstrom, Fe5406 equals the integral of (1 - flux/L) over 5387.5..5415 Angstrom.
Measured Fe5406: 2.2 Angstrom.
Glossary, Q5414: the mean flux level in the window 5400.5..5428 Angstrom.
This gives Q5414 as 8.09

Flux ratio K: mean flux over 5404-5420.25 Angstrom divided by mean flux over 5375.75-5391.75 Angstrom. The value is 0.93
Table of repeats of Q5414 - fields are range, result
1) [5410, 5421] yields 8.18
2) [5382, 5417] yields 8.05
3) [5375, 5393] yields 8.62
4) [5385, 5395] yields 8.55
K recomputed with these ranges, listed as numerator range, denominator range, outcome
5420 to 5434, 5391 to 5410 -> 1.07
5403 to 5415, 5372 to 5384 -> 0.91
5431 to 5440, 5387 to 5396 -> 0.99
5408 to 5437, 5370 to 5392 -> 0.96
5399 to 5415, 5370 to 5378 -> 0.92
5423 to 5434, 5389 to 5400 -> 1.01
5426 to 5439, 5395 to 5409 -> 1.06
